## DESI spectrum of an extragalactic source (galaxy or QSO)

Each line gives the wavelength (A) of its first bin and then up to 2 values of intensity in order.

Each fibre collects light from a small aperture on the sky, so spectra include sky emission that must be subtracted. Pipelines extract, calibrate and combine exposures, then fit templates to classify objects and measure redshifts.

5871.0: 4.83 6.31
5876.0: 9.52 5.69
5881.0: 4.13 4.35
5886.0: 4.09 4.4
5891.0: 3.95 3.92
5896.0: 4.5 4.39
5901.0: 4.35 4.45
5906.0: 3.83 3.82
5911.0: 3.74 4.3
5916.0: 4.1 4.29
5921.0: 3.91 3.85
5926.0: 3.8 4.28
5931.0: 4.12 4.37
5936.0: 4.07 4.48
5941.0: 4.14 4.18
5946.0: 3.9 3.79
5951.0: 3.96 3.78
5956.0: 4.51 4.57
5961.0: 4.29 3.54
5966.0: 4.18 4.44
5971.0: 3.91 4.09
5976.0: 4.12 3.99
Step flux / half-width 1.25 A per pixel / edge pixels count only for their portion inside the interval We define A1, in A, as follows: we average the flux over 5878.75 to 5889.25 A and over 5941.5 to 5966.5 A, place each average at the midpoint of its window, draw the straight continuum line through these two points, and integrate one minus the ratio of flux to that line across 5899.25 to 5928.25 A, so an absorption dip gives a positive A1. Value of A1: 1.3 A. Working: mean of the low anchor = 4.37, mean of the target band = 4.05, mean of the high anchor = 4.07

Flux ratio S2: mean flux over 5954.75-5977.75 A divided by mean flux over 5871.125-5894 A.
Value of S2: 0.81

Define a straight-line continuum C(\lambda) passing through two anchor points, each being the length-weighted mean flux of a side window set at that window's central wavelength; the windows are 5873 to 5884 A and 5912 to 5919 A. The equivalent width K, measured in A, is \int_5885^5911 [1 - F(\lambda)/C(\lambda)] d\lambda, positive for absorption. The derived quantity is 4.74 A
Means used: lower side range 6.09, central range 4.15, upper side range 4.21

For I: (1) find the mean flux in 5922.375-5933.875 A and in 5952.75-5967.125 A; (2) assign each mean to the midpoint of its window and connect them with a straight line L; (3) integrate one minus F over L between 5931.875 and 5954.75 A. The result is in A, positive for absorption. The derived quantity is 0.2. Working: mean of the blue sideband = 4.06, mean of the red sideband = 4.16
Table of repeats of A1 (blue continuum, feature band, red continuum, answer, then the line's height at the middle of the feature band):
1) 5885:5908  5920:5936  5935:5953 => 0.19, 4.11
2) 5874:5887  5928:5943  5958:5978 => 1.41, 4.68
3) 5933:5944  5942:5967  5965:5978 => 0.73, 4.19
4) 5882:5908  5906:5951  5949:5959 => 1.26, 4.17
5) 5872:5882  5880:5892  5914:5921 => 3.51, 5.92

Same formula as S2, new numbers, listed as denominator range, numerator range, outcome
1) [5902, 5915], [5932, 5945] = 1.05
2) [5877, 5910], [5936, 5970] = 0.95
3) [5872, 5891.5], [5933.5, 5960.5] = 0.78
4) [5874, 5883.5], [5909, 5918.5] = 0.66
